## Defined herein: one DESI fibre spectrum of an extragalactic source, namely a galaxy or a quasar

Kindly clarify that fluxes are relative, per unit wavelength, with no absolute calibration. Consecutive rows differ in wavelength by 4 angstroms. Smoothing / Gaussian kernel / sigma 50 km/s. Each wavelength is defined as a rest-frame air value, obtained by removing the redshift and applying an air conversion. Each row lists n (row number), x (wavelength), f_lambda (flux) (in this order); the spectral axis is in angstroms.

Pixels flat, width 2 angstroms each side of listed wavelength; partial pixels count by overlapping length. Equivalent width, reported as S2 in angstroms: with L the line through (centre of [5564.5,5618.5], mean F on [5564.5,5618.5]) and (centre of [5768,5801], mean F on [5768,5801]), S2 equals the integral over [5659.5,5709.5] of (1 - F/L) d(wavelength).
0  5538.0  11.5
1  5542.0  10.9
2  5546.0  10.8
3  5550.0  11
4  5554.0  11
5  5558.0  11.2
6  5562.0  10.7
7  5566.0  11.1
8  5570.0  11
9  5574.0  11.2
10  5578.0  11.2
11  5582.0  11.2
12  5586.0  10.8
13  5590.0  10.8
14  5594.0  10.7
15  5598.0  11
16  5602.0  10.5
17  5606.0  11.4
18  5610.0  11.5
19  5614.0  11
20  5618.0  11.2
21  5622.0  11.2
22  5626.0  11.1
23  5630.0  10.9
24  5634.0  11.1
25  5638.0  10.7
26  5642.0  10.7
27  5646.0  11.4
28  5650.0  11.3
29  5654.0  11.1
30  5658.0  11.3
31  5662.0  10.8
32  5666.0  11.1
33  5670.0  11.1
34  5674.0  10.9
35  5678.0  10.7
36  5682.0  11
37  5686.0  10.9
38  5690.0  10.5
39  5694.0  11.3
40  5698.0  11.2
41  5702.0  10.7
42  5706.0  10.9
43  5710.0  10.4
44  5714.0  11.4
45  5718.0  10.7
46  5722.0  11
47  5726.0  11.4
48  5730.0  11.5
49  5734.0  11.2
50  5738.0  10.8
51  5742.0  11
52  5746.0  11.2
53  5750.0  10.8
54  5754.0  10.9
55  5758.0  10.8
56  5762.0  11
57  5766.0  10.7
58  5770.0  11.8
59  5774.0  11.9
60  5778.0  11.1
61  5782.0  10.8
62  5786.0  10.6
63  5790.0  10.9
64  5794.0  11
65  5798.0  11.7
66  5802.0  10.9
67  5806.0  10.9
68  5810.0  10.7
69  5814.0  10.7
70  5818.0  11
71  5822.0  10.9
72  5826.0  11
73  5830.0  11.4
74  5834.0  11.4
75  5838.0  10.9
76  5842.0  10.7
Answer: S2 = 0.9 angstroms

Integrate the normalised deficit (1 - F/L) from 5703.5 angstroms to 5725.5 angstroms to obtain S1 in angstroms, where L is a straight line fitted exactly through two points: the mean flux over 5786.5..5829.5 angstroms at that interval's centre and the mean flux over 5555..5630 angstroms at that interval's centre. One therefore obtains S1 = 0.2 angstroms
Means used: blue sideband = 11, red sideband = 11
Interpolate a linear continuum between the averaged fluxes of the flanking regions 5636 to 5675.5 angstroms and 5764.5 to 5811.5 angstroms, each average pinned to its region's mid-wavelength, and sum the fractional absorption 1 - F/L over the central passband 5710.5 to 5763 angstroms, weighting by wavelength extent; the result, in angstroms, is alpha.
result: 0.2 angstroms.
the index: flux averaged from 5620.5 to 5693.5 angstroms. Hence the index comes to 11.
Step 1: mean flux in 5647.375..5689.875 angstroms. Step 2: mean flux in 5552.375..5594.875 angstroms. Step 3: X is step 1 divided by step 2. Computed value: 1.00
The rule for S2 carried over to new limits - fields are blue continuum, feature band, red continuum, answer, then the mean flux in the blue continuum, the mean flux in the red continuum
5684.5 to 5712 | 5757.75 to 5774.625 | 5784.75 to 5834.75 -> -0.4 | 10.8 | 11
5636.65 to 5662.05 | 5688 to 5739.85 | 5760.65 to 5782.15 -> 0.8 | 11.1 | 11.3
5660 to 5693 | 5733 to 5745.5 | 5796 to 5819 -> -0.1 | 10.9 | 11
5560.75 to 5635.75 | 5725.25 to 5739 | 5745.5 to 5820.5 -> -0.3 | 11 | 11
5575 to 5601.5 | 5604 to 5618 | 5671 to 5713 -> -0.5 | 10.9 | 10.9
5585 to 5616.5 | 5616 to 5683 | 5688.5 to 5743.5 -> -0.3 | 11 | 11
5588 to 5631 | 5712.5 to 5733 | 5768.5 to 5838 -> -0.2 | 11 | 11.1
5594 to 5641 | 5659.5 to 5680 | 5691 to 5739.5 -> 0.2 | 11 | 11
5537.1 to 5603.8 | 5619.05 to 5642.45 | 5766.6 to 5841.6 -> 0.0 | 11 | 11.1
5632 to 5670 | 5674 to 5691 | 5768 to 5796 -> 0.4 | 11.1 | 11.2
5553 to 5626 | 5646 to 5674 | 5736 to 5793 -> -0.2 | 11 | 11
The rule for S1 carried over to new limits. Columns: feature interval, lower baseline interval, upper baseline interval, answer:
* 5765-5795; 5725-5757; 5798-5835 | -0.2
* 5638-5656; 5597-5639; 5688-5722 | -0.1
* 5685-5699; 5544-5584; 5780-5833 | 0.0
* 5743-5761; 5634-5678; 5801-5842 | 0.1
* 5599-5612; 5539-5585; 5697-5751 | -0.1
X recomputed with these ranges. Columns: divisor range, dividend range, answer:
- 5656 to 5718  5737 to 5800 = 1.01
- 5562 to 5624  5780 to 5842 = 0.99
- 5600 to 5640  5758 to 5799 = 1.01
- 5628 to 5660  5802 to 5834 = 0.99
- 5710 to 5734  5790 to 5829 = 0.99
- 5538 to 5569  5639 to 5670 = 1.01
